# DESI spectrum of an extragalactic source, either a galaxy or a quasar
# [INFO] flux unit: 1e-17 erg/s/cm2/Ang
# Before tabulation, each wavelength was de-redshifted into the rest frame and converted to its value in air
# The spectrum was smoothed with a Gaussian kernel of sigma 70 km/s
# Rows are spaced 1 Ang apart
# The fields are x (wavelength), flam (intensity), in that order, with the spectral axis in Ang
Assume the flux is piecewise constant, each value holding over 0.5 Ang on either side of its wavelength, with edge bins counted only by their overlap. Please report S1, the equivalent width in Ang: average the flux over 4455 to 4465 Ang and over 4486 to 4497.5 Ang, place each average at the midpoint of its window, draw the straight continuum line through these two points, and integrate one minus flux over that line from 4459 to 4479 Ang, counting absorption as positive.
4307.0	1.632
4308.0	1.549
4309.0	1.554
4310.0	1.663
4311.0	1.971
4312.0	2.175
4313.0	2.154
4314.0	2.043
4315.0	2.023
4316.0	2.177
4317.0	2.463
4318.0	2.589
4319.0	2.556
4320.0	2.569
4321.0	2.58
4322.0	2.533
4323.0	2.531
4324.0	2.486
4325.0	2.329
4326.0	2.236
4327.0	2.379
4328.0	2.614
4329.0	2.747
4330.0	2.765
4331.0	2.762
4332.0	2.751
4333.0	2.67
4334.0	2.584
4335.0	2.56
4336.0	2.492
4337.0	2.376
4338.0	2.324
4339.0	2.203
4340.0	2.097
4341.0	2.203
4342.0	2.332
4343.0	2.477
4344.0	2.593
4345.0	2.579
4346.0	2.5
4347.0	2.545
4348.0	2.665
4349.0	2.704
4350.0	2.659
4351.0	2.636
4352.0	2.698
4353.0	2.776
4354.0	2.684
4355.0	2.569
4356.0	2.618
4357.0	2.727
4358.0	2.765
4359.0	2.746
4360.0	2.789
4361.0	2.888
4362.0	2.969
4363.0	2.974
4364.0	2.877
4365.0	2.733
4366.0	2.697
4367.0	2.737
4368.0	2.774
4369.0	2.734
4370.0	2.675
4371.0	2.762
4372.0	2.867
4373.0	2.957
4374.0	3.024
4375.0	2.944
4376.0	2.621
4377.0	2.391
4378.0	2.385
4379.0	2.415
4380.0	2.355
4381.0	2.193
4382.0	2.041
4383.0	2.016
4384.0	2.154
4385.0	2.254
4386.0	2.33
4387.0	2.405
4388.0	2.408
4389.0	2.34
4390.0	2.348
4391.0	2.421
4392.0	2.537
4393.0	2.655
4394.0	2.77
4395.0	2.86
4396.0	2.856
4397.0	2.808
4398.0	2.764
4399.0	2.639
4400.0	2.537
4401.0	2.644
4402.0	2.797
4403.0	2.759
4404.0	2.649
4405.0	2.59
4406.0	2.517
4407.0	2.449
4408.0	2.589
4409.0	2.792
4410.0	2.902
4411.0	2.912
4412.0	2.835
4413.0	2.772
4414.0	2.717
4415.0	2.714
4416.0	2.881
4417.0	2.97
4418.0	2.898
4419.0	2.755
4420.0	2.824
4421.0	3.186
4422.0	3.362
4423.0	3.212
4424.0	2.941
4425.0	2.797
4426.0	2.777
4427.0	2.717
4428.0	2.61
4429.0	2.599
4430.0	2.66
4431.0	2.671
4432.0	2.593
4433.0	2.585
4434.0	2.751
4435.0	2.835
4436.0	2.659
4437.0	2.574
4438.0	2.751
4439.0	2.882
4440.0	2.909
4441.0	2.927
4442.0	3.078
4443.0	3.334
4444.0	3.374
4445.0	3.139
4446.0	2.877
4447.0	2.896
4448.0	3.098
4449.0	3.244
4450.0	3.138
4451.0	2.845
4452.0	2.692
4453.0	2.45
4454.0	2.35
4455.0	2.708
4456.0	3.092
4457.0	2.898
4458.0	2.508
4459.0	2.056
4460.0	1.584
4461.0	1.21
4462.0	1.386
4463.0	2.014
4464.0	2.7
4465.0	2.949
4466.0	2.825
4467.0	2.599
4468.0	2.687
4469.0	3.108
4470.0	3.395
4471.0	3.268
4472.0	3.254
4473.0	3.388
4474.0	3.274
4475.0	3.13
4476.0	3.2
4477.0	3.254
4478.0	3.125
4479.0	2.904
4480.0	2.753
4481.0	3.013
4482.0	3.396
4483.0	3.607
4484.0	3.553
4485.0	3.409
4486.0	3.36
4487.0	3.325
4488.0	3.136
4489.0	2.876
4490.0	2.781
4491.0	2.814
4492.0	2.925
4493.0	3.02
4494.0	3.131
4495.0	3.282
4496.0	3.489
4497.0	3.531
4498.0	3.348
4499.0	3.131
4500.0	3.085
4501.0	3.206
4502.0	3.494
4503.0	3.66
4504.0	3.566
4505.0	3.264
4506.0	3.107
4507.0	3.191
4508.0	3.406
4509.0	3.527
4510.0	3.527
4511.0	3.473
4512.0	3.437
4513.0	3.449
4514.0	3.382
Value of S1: -1.9 Ang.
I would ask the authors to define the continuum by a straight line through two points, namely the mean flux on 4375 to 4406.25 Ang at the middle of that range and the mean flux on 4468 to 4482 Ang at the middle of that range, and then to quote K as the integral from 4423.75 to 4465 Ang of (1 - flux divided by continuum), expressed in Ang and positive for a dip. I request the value 3.2 Ang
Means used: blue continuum 2.51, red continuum 3.15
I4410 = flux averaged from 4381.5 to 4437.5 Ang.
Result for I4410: 2.67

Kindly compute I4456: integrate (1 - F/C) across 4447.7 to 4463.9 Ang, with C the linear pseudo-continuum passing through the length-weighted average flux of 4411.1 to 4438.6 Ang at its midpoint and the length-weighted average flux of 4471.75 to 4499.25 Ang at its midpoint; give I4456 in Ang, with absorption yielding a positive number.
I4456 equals 2.9 Ang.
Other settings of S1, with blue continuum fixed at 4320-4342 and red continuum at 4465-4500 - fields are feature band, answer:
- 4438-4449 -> -0.24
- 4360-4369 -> -0.65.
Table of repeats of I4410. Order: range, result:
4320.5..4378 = 2.63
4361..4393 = 2.57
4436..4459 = 2.87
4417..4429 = 2.91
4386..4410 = 2.61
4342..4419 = 2.65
